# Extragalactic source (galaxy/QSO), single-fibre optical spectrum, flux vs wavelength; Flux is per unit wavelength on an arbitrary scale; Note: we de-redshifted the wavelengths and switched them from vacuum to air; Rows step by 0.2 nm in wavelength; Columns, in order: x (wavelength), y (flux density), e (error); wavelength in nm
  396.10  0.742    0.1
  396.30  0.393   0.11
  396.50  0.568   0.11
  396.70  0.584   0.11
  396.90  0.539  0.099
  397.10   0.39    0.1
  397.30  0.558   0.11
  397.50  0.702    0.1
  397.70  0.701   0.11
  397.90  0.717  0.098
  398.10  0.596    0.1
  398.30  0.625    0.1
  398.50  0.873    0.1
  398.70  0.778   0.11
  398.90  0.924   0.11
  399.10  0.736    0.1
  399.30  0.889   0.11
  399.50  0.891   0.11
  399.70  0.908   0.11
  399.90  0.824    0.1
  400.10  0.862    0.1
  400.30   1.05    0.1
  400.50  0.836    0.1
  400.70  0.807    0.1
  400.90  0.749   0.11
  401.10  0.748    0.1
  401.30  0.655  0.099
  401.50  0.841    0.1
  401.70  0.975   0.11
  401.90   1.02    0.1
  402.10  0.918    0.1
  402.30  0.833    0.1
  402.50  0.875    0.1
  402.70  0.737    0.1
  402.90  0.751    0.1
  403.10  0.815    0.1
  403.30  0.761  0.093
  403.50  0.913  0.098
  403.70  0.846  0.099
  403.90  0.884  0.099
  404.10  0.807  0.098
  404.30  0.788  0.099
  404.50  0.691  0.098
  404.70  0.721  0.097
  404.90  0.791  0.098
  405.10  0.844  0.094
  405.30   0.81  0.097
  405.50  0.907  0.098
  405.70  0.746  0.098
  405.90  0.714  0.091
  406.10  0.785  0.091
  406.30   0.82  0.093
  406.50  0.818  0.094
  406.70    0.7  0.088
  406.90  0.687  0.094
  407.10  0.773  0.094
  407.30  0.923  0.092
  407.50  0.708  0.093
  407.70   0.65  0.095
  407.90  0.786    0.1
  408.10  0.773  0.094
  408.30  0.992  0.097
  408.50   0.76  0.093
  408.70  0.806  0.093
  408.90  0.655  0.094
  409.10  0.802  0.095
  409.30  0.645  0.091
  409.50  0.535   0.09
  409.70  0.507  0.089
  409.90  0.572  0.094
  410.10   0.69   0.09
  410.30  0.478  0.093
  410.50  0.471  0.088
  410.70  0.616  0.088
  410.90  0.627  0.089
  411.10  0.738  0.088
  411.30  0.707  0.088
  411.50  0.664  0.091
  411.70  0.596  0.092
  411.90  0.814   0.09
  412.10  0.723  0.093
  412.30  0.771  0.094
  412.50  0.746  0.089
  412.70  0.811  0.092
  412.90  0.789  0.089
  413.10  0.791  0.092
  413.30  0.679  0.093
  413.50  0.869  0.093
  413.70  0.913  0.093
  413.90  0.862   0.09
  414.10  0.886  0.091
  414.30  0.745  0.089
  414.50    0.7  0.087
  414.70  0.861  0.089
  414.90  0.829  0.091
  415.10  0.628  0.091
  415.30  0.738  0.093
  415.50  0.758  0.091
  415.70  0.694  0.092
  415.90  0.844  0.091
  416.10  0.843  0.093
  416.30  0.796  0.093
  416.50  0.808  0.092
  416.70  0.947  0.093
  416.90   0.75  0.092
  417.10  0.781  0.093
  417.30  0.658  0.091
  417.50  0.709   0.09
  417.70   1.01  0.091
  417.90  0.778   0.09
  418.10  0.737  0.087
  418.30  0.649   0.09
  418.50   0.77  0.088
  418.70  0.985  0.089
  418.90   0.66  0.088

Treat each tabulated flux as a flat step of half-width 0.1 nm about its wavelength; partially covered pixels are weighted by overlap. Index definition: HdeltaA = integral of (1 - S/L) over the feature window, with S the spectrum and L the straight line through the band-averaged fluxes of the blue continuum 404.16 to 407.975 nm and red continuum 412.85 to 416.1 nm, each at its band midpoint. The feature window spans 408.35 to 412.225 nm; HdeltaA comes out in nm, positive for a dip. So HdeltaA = 0.61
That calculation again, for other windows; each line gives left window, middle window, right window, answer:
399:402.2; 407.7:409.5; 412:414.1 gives 0.14 nm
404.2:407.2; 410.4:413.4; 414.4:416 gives 0.23 nm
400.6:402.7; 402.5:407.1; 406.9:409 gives 0.10 nm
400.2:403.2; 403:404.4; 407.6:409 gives -0.02 nm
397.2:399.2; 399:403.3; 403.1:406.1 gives -0.48 nm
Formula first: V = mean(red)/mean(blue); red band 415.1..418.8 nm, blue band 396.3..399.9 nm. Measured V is 1.13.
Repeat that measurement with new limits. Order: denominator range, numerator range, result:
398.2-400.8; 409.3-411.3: 0.70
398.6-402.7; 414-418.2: 0.92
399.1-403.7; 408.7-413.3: 0.80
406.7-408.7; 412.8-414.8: 1.04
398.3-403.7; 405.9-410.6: 0.84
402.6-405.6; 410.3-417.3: 0.94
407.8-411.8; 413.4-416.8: 1.20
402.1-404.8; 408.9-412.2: 0.79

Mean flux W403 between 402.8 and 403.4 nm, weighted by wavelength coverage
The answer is 0.776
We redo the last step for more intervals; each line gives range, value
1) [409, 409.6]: 0.661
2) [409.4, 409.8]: 0.521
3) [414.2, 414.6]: 0.722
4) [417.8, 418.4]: 0.721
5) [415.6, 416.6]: 0.797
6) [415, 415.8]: 0.705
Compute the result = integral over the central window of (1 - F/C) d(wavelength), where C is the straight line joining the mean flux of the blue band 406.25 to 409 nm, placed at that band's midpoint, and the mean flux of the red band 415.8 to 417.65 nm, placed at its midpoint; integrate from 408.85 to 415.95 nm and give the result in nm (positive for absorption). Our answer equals 0.66 nm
